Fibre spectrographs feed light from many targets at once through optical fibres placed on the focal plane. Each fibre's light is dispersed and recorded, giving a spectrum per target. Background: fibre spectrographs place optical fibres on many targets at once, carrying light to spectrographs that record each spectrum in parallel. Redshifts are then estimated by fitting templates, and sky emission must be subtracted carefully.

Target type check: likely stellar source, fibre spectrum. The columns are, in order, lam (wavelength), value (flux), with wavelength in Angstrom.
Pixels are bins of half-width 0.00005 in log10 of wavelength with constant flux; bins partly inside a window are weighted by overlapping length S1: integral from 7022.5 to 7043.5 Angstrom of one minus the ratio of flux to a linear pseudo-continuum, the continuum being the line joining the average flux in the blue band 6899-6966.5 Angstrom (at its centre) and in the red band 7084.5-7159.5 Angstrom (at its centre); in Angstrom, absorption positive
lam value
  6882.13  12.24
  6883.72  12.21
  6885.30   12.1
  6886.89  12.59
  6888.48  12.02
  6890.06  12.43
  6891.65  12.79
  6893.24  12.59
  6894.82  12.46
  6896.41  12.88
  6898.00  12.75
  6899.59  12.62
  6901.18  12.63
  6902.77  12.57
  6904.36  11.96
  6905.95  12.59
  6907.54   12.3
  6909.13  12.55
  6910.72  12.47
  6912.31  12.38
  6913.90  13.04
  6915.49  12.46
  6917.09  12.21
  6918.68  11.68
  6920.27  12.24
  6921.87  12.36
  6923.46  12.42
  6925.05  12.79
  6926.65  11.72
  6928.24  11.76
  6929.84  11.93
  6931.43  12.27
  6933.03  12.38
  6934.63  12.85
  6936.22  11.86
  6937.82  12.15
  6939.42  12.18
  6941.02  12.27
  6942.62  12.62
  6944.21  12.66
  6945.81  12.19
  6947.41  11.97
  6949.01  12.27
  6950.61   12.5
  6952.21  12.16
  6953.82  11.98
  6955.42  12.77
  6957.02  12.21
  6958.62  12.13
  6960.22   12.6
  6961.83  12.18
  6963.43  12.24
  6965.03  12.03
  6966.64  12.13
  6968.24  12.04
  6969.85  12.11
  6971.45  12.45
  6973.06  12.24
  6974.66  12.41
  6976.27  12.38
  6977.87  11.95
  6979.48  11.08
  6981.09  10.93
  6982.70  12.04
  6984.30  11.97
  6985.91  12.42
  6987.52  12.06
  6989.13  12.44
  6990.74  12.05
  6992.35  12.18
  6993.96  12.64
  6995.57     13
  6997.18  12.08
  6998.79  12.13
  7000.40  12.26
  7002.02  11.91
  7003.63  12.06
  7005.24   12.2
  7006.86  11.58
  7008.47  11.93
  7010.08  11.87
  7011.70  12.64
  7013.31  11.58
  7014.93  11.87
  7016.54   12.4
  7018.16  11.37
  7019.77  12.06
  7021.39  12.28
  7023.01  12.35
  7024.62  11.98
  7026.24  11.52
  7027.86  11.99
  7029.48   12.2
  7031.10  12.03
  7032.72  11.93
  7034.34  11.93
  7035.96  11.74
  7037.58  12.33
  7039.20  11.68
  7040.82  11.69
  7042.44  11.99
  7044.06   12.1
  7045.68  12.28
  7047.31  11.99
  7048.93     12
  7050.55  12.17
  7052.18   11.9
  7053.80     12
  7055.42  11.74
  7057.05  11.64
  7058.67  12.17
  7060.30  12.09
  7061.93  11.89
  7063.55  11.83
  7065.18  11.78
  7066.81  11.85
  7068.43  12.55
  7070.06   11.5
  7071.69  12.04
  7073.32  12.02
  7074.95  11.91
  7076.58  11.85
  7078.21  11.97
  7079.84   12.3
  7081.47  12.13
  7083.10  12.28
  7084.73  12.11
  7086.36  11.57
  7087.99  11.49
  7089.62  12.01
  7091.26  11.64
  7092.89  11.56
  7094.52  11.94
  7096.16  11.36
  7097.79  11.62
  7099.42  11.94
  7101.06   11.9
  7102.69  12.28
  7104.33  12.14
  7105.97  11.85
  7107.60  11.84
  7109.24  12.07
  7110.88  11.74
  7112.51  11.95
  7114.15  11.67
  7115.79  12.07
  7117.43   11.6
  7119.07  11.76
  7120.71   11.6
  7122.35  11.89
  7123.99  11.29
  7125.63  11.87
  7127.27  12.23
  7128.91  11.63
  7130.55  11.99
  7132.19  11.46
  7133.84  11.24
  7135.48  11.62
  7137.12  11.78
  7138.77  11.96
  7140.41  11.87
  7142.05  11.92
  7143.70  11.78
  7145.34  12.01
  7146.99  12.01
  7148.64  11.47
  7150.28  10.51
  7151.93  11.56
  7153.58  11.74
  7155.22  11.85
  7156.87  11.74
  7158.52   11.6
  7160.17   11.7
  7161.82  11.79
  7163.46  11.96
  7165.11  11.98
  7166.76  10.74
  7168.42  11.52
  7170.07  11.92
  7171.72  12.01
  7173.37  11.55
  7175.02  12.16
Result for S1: 0.12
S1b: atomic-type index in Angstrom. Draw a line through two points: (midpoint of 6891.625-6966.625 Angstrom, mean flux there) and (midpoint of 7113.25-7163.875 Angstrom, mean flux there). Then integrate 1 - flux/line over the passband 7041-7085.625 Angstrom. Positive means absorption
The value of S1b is -0.2 Angstrom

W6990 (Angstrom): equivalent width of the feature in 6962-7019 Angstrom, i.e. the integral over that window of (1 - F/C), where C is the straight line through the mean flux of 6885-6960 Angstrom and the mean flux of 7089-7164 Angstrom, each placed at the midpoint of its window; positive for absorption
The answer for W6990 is 0.4 Angstrom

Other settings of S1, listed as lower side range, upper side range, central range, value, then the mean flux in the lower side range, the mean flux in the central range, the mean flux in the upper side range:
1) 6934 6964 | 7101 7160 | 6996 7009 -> 0.10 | 12.3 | 12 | 11.8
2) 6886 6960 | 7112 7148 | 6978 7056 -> 0.54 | 12.4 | 12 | 11.8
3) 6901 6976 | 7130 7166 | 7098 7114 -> -0.16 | 12.3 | 11.9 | 11.7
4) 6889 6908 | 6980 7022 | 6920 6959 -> 0.27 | 12.5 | 12.3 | 12.1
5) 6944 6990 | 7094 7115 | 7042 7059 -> -0.02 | 12.1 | 12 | 11.9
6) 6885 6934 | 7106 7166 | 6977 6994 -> 0.31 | 12.4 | 12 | 11.7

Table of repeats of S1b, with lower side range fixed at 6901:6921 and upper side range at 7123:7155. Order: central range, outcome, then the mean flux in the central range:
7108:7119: -0.1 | 11.8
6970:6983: 0.3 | 11.9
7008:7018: 0.1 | 12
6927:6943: 0.1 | 12.2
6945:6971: 0.0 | 12.2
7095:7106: -0.1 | 11.9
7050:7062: 0.0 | 11.9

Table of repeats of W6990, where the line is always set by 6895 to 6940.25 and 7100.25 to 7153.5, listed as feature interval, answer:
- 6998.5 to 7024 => 0.13 Angstrom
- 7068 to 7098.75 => 0.03 Angstrom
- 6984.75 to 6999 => -0.22 Angstrom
